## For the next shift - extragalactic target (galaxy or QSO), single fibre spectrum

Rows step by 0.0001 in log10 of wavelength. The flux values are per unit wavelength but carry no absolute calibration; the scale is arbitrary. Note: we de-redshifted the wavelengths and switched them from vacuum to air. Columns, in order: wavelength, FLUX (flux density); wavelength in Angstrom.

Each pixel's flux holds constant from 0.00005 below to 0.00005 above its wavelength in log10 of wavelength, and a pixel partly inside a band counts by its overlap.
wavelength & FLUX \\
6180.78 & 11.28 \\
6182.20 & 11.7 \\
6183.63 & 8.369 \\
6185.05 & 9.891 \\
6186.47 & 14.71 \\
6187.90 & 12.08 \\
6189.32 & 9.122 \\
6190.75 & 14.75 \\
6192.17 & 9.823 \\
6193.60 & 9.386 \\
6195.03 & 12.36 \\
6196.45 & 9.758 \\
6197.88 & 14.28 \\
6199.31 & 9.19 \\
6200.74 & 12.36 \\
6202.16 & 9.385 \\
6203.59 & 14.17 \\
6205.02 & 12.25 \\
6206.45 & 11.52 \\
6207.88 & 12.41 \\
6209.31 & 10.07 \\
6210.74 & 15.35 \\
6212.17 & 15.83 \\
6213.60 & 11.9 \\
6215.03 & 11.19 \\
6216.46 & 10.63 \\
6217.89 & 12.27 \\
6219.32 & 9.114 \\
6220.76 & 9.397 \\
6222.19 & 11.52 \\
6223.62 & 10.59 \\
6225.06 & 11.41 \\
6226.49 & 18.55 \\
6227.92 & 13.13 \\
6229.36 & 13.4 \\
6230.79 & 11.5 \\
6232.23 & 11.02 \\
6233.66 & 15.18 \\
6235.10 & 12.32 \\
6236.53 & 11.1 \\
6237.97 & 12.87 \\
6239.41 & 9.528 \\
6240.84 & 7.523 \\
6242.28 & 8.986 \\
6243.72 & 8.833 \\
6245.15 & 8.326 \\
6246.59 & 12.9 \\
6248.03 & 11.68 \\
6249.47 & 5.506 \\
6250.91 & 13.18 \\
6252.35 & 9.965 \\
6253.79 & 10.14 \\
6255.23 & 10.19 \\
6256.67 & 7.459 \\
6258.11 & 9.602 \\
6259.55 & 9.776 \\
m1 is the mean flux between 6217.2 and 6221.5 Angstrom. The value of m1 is 10.2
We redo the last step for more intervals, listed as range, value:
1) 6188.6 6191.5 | 11.9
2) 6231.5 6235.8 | 12.8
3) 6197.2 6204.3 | 11.9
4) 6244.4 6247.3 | 10.6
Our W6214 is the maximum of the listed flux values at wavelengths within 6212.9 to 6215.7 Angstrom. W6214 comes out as 11.9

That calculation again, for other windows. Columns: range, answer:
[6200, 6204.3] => 14.17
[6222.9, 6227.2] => 18.55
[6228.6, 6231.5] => 13.4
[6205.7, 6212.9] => 15.83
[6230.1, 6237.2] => 15.18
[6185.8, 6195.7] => 14.75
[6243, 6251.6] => 13.18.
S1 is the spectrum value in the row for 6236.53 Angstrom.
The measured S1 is 11.1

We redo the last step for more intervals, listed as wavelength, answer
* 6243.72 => 8.833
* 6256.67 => 7.459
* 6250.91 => 13.18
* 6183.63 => 8.369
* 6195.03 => 12.36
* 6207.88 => 12.41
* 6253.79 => 10.14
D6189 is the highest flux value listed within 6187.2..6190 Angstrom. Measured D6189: 12.08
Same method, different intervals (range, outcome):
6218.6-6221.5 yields 9.397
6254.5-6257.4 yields 10.19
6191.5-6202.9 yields 14.28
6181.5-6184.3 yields 11.7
